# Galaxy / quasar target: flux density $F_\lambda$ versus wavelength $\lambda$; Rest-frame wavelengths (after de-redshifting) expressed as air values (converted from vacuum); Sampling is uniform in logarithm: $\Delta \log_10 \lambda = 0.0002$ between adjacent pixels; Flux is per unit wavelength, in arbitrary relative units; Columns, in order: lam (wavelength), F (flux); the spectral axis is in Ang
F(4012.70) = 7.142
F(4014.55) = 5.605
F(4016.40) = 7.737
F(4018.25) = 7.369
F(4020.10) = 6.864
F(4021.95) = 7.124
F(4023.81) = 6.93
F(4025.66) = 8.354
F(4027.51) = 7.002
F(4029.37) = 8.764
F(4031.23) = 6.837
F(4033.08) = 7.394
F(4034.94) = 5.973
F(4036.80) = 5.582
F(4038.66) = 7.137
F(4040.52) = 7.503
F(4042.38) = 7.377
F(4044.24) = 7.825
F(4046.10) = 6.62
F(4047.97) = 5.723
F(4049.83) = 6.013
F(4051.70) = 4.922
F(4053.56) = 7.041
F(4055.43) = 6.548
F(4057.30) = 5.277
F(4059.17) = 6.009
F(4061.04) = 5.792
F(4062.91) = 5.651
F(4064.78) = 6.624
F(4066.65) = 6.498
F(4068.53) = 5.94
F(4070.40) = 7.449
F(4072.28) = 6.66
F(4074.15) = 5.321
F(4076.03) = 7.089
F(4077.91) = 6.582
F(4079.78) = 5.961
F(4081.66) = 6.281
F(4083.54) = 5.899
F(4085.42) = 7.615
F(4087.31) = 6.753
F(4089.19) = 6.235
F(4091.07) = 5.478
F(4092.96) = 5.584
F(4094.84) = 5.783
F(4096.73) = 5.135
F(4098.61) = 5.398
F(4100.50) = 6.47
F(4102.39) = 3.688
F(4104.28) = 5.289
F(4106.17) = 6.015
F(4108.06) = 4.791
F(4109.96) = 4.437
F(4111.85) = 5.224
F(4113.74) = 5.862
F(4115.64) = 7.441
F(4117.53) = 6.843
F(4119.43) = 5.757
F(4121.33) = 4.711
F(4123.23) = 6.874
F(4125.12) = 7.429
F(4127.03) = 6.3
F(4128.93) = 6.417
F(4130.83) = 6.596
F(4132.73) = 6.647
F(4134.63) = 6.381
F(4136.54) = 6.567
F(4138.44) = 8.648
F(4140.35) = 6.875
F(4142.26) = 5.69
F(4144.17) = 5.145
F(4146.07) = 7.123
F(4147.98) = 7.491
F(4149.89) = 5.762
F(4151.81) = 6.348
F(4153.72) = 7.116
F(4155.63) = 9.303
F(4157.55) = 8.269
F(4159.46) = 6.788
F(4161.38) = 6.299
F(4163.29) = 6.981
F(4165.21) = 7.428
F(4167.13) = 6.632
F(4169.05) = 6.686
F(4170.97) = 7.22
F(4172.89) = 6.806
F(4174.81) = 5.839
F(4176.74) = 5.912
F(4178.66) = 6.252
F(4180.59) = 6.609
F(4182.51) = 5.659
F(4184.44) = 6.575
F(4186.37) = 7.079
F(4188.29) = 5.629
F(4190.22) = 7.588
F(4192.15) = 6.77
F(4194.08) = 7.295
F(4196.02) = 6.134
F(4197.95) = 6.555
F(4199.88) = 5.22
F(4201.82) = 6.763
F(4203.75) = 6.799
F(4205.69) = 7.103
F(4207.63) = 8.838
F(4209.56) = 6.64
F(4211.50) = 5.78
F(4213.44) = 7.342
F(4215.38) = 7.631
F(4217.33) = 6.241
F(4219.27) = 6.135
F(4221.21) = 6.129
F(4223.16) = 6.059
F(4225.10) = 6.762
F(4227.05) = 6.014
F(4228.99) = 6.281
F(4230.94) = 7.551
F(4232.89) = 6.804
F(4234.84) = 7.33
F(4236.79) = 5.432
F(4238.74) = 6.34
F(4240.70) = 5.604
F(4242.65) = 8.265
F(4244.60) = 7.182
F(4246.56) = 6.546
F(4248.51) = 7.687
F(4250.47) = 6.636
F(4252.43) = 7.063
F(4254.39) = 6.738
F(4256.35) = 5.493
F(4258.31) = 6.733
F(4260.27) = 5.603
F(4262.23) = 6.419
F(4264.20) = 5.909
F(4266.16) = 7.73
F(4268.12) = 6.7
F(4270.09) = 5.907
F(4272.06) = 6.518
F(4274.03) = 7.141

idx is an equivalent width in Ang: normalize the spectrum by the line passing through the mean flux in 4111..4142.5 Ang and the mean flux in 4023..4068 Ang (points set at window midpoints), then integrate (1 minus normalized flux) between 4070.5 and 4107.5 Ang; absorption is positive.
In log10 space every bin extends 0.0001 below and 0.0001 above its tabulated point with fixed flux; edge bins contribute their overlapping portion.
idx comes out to 3.31 Ang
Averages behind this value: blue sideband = 6.63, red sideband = 6.51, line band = 5.98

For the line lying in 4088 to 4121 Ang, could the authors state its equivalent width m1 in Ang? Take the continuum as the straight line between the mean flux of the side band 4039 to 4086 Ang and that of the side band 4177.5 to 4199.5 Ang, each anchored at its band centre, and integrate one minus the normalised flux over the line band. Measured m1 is 4.3 Ang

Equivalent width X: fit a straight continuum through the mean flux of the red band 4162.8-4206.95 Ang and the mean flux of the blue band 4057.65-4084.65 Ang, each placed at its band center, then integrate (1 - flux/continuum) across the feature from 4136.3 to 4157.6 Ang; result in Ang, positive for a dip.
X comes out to -1.66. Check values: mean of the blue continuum 6.26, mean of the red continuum 6.6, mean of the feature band 6.99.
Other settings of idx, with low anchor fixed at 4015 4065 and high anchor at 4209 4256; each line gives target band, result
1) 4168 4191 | 0.7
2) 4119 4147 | 0.9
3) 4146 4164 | -1.3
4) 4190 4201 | 0.2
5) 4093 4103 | 2.0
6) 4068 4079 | 0.3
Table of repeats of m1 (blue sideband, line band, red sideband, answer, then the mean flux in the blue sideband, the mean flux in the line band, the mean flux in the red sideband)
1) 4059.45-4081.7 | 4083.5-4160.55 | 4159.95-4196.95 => 1.8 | 6.31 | 6.3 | 6.6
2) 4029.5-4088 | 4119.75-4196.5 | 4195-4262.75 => -1.5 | 6.48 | 6.69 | 6.63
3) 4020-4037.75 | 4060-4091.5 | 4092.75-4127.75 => -0.2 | 7.09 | 6.36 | 5.74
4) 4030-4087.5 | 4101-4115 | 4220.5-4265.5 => 2.9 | 6.46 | 5.14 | 6.56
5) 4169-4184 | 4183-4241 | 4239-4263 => -1.1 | 6.36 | 6.62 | 6.66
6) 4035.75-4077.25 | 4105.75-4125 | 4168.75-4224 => 1.8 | 6.39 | 5.86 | 6.6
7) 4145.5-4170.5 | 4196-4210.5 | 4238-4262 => 0.2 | 7.1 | 6.8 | 6.65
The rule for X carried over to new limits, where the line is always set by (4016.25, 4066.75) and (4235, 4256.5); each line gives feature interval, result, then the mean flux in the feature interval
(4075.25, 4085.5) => 0.4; 6.48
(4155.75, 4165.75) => -0.9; 7.32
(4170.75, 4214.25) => 0.6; 6.61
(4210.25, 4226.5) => 0.5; 6.5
